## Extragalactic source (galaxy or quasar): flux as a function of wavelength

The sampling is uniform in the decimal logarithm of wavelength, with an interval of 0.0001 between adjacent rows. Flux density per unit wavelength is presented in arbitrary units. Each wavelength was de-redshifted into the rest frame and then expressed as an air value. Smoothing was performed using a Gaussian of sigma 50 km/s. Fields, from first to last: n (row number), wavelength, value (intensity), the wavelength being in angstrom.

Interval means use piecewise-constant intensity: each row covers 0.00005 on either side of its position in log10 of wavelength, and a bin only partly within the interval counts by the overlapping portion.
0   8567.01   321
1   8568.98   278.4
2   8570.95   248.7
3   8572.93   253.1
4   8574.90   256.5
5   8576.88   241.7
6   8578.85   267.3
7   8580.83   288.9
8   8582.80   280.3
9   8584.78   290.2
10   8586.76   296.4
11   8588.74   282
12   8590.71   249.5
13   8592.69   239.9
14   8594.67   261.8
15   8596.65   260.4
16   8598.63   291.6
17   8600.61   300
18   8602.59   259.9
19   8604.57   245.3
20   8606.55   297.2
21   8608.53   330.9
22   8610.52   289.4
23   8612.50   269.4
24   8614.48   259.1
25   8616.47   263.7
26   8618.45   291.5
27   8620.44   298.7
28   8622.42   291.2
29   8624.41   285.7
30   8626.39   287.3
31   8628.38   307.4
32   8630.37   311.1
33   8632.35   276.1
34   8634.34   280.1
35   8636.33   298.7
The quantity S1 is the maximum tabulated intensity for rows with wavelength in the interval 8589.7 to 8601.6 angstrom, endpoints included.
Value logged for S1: 300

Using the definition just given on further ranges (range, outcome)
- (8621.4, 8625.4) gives 291.2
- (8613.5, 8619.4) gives 291.5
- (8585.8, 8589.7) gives 296.4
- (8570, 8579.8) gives 267.3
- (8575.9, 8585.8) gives 290.2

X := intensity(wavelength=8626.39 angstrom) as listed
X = 287.3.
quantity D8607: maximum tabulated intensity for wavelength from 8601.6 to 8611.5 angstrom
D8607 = 330.9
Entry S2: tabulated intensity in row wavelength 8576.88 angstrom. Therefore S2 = 241.7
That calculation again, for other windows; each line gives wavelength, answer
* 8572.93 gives 253.1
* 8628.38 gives 307.4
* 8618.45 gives 291.5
